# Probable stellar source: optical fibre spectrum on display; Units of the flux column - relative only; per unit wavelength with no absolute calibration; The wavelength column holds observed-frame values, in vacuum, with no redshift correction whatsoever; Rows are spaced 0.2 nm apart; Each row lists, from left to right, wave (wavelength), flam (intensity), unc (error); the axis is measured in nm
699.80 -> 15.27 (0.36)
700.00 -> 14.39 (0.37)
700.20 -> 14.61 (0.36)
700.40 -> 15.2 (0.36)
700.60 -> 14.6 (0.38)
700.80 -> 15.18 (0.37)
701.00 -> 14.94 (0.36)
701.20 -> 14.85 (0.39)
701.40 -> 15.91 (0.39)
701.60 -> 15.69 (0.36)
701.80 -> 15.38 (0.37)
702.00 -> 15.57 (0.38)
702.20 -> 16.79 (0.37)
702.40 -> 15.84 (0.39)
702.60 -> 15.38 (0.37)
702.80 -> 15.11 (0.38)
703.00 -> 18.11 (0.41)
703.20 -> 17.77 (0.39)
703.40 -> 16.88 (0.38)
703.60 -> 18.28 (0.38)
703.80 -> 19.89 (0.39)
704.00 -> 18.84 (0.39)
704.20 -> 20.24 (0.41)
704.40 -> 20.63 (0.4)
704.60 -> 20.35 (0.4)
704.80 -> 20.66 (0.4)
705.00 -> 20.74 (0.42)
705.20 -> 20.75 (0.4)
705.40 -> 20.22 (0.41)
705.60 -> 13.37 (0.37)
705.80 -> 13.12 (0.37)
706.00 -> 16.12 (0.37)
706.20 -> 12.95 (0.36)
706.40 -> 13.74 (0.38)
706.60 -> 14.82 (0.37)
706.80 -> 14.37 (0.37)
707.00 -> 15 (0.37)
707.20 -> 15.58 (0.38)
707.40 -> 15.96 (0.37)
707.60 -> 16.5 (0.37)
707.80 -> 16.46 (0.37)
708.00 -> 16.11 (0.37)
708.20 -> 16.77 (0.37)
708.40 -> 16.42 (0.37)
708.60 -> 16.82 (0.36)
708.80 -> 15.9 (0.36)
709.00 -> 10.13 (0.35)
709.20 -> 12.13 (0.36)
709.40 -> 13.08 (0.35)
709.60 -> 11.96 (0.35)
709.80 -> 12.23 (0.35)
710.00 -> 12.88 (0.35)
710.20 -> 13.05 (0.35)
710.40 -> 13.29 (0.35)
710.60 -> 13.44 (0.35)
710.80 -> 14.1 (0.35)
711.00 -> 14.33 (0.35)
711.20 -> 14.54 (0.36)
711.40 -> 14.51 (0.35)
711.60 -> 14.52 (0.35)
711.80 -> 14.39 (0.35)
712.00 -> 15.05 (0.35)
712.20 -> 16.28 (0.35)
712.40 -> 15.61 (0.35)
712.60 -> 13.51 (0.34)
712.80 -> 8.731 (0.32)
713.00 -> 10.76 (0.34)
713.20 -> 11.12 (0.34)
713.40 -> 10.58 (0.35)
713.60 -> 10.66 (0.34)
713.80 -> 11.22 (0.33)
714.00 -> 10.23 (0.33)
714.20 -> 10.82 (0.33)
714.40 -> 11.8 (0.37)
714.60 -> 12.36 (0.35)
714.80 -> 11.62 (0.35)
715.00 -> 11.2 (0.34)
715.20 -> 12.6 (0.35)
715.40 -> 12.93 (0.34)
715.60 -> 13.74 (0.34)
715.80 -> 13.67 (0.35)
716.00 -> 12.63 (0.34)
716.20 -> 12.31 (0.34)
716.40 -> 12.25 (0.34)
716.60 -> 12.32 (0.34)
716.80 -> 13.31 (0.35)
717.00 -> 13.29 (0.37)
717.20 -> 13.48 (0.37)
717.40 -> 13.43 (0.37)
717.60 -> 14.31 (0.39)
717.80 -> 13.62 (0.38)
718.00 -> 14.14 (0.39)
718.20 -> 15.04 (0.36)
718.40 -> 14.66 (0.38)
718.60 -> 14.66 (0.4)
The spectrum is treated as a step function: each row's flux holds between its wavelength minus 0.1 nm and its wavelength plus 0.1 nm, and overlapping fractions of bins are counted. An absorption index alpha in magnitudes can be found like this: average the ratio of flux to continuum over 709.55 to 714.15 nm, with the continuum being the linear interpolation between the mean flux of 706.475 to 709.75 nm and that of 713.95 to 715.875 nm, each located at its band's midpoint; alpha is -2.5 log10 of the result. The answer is 0.04 mag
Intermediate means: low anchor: 14.8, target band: 12.9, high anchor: 12.1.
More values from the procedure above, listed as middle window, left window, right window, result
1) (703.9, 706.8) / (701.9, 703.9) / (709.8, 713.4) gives -0.10 mag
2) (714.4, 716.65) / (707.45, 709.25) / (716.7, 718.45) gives 0.14 mag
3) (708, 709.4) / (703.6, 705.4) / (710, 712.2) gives 0.12 mag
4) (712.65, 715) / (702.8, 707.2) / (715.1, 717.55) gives 0.26 mag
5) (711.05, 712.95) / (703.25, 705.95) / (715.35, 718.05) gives 0.10 mag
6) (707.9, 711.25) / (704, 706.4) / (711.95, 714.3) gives 0.05 mag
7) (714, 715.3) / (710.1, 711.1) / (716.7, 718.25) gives 0.18 mag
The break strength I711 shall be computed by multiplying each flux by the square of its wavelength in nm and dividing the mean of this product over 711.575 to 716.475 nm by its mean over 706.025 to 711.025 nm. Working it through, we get 0.88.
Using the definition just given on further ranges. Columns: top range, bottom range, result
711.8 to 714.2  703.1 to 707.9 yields 0.72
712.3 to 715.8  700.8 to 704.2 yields 0.73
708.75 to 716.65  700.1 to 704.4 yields 0.79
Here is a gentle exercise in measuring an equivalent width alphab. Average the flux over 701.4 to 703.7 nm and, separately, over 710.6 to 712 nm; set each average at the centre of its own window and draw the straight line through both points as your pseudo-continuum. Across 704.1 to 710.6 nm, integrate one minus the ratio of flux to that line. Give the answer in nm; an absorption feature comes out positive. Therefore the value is -0.14 nm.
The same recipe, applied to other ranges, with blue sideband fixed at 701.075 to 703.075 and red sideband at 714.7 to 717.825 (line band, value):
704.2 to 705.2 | -0.346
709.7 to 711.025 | 0.079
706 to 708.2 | -0.073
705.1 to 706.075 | -0.105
